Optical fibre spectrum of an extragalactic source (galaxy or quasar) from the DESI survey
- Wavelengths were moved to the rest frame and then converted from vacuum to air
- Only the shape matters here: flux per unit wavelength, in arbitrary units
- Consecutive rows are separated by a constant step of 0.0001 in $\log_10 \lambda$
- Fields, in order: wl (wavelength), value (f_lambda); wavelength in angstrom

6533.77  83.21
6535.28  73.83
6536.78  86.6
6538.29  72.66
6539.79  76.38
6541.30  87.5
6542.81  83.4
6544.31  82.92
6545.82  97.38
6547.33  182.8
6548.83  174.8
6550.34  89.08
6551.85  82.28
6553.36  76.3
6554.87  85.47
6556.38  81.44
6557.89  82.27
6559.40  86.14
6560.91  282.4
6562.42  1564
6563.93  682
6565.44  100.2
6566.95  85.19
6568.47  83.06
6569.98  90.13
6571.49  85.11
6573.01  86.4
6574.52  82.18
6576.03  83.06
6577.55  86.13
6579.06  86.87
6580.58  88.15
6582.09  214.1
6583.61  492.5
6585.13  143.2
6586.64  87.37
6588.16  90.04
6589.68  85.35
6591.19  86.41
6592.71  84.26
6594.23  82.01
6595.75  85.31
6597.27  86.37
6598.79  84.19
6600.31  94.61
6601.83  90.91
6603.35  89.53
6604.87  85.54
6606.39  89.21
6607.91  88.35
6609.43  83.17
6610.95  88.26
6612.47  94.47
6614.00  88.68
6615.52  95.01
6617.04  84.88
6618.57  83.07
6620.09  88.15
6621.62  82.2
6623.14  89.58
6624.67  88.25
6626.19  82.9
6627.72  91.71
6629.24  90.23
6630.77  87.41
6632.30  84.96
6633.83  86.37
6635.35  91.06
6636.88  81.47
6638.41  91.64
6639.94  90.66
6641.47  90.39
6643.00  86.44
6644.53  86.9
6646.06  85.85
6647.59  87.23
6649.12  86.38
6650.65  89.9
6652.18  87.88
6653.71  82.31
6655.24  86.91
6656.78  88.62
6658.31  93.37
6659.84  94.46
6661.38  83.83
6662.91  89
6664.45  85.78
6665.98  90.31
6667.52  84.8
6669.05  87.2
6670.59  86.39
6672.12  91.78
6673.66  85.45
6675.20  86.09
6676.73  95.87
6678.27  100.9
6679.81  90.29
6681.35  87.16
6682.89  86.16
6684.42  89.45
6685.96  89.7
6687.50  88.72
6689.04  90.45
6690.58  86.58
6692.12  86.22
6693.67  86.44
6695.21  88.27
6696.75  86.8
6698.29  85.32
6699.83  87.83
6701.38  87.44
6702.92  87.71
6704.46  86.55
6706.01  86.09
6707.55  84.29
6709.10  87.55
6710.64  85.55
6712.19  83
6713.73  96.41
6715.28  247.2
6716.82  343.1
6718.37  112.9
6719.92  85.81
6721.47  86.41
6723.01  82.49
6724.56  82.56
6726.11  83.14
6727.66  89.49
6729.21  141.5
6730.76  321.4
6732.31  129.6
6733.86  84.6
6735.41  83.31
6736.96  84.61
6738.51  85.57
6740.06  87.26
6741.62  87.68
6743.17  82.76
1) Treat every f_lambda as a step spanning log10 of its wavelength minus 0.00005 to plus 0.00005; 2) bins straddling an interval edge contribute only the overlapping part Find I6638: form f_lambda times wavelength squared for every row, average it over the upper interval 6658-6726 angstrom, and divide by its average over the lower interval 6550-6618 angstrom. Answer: 0.67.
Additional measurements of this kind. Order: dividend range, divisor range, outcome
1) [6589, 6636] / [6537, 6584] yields 0.50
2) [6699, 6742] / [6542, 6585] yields 0.62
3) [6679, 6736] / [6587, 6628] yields 1.27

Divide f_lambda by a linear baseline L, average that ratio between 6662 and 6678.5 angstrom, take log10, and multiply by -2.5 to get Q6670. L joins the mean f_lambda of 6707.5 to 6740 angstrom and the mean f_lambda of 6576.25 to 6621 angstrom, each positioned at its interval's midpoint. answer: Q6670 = 0.29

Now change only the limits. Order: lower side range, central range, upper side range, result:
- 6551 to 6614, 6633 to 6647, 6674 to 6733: 0.45 mag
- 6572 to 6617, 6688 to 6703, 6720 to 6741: 0.24 mag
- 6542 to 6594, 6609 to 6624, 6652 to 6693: 0.46 mag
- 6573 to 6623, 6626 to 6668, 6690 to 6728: 0.19 mag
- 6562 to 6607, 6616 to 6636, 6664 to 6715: 0.48 mag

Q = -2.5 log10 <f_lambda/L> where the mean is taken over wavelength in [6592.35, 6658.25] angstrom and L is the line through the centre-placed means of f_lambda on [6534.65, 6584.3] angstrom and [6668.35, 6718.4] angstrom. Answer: 0.50 mag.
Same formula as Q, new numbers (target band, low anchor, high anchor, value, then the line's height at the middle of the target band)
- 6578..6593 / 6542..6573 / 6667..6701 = 0.23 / 180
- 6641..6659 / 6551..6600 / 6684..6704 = 0.34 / 120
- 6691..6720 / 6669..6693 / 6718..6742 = -0.11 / 98.8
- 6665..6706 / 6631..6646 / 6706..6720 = 0.31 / 118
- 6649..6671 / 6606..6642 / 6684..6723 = 0.09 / 95.6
